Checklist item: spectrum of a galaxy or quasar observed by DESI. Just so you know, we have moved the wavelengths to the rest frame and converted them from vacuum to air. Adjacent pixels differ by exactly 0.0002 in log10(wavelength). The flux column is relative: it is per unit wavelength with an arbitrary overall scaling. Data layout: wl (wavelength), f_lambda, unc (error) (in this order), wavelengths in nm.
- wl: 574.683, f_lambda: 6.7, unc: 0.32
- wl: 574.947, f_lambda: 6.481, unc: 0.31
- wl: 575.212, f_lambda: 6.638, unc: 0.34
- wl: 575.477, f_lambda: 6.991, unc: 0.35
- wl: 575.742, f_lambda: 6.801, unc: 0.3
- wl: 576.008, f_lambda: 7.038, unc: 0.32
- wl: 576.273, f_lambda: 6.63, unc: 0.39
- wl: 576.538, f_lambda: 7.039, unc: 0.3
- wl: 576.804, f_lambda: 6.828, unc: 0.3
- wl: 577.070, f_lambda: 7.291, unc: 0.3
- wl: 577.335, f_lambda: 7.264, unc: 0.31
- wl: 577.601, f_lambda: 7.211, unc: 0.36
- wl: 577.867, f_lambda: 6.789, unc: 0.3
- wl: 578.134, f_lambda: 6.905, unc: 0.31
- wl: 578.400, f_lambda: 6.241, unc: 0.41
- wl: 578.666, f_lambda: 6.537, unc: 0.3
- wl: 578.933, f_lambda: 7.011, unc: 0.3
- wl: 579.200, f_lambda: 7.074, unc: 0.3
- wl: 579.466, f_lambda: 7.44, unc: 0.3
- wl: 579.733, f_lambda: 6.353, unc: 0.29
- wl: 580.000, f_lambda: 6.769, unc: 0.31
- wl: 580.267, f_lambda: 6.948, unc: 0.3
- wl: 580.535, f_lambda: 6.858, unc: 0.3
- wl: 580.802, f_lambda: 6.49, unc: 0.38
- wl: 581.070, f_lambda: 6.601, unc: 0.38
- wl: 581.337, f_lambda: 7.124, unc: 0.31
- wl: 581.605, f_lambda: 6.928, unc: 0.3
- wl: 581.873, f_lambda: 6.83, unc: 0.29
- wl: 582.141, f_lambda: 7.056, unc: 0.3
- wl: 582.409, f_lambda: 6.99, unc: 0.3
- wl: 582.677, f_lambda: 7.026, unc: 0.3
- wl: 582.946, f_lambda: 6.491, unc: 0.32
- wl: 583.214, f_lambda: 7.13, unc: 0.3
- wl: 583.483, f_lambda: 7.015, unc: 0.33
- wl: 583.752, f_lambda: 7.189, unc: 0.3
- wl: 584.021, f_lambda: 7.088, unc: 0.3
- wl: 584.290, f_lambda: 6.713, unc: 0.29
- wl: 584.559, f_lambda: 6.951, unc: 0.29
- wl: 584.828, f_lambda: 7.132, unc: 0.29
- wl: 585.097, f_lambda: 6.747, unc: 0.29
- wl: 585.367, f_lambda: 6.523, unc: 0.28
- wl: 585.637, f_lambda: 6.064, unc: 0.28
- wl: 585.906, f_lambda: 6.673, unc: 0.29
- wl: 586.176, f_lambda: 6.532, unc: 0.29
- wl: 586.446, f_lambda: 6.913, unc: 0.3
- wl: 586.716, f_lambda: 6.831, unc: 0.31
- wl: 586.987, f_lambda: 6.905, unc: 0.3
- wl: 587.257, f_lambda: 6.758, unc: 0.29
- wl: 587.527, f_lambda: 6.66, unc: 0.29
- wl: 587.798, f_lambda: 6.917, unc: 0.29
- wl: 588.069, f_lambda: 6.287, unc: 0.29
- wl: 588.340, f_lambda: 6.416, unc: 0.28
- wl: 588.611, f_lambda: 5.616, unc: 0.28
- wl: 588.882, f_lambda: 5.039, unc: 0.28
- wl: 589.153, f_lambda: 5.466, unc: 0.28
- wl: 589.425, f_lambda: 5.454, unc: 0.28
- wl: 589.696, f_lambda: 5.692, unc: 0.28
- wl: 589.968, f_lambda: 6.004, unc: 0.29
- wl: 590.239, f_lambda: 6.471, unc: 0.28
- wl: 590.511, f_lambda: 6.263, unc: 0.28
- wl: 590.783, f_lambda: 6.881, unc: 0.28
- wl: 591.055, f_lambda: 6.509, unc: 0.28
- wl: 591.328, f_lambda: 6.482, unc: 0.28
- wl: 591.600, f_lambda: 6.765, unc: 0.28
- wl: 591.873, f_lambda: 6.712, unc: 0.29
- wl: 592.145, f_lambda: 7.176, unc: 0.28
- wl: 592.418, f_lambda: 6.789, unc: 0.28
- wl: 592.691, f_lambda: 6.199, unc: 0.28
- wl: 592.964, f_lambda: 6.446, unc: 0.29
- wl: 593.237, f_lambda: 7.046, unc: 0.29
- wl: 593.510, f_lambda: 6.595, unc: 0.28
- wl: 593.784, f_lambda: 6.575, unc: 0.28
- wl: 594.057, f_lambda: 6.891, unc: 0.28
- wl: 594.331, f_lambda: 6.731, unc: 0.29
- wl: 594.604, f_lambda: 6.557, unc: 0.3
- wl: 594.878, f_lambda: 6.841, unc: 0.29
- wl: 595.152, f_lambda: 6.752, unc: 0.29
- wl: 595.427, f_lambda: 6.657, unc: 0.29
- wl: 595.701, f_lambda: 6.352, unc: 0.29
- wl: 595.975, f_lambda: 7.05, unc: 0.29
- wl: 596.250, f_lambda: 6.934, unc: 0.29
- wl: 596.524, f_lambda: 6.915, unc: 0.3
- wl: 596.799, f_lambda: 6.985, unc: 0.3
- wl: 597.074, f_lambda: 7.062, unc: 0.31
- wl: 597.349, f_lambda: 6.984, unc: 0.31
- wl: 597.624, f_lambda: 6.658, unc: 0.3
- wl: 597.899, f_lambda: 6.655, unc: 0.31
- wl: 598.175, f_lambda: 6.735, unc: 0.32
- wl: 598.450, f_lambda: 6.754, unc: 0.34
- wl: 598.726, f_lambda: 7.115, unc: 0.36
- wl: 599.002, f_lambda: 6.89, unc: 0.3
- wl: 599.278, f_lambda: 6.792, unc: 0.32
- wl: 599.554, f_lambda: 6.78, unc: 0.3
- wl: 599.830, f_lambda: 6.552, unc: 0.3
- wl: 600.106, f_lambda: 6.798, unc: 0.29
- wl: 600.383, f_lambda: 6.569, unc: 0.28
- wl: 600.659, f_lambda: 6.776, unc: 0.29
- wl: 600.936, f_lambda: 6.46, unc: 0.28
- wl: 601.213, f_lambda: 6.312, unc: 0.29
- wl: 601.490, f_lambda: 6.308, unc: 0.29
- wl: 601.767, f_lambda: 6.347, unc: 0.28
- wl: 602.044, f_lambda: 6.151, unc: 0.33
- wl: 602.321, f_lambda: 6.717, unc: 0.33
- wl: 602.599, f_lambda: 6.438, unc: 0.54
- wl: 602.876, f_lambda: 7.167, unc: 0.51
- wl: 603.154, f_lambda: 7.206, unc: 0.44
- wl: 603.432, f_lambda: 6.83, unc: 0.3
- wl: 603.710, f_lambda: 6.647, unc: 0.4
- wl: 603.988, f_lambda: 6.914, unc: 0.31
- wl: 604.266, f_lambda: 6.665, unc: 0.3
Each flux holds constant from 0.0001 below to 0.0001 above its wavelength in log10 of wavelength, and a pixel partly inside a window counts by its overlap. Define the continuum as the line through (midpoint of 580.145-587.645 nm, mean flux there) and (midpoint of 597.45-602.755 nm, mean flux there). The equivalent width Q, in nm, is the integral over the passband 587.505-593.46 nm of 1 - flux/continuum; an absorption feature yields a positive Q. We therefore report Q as 0.37 nm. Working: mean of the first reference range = 6.83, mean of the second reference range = 6.63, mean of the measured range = 6.33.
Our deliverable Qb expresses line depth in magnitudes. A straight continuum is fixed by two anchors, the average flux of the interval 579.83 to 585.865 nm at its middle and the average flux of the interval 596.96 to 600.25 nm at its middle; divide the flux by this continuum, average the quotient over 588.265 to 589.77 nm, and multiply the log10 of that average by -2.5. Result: 0.220 mag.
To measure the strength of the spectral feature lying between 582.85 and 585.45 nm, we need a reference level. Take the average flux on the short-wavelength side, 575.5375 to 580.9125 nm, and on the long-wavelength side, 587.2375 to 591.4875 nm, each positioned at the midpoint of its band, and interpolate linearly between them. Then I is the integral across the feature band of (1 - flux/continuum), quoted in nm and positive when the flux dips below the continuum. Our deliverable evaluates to -0.16 nm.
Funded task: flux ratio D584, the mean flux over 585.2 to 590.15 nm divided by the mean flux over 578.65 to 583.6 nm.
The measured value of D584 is 0.91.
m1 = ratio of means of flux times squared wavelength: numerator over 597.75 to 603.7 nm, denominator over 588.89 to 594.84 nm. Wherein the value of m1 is 1.07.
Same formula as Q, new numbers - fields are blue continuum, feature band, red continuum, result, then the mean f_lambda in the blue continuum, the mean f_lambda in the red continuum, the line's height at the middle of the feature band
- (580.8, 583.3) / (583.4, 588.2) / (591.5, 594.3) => 0.04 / 6.88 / 6.72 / 6.83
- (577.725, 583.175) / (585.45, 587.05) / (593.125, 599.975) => 0.04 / 6.83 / 6.79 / 6.82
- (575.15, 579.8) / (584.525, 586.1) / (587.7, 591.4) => -0.07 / 6.9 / 6.09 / 6.38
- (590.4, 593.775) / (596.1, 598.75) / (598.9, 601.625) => -0.10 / 6.65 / 6.62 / 6.63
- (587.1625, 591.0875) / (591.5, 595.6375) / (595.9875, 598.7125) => -0.11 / 6.15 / 6.87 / 6.54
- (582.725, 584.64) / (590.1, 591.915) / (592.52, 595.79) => 0.04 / 6.94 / 6.64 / 6.73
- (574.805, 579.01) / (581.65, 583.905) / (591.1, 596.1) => -0.06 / 6.85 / 6.7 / 6.8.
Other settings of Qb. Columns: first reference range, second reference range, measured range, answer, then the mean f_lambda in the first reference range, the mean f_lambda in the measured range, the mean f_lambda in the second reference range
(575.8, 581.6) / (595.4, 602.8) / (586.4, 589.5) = 0.09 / 6.88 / 6.27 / 6.7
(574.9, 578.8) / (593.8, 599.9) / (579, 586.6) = 0.00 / 6.85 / 6.85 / 6.8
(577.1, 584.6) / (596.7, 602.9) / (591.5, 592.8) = 0.01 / 6.9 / 6.74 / 6.69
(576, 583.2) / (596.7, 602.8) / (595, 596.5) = -0.01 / 6.88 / 6.76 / 6.68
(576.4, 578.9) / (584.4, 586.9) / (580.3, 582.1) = 0.00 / 6.9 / 6.82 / 6.71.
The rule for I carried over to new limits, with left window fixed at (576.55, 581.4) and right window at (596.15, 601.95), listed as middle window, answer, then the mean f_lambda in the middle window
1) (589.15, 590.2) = 0.161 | 5.75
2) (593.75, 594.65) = 0.006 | 6.72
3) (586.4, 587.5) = -0.002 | 6.83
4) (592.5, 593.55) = 0.029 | 6.58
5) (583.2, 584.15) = -0.036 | 7.1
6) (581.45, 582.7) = -0.020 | 6.96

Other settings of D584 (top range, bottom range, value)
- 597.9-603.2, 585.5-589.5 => 1.06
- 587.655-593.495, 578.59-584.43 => 0.92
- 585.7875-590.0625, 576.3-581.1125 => 0.91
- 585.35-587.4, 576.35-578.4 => 0.95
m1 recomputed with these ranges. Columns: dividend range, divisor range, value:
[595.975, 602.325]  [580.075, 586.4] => 1.04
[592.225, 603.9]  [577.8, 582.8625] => 1.04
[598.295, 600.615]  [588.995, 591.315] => 1.15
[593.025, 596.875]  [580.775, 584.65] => 1.02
